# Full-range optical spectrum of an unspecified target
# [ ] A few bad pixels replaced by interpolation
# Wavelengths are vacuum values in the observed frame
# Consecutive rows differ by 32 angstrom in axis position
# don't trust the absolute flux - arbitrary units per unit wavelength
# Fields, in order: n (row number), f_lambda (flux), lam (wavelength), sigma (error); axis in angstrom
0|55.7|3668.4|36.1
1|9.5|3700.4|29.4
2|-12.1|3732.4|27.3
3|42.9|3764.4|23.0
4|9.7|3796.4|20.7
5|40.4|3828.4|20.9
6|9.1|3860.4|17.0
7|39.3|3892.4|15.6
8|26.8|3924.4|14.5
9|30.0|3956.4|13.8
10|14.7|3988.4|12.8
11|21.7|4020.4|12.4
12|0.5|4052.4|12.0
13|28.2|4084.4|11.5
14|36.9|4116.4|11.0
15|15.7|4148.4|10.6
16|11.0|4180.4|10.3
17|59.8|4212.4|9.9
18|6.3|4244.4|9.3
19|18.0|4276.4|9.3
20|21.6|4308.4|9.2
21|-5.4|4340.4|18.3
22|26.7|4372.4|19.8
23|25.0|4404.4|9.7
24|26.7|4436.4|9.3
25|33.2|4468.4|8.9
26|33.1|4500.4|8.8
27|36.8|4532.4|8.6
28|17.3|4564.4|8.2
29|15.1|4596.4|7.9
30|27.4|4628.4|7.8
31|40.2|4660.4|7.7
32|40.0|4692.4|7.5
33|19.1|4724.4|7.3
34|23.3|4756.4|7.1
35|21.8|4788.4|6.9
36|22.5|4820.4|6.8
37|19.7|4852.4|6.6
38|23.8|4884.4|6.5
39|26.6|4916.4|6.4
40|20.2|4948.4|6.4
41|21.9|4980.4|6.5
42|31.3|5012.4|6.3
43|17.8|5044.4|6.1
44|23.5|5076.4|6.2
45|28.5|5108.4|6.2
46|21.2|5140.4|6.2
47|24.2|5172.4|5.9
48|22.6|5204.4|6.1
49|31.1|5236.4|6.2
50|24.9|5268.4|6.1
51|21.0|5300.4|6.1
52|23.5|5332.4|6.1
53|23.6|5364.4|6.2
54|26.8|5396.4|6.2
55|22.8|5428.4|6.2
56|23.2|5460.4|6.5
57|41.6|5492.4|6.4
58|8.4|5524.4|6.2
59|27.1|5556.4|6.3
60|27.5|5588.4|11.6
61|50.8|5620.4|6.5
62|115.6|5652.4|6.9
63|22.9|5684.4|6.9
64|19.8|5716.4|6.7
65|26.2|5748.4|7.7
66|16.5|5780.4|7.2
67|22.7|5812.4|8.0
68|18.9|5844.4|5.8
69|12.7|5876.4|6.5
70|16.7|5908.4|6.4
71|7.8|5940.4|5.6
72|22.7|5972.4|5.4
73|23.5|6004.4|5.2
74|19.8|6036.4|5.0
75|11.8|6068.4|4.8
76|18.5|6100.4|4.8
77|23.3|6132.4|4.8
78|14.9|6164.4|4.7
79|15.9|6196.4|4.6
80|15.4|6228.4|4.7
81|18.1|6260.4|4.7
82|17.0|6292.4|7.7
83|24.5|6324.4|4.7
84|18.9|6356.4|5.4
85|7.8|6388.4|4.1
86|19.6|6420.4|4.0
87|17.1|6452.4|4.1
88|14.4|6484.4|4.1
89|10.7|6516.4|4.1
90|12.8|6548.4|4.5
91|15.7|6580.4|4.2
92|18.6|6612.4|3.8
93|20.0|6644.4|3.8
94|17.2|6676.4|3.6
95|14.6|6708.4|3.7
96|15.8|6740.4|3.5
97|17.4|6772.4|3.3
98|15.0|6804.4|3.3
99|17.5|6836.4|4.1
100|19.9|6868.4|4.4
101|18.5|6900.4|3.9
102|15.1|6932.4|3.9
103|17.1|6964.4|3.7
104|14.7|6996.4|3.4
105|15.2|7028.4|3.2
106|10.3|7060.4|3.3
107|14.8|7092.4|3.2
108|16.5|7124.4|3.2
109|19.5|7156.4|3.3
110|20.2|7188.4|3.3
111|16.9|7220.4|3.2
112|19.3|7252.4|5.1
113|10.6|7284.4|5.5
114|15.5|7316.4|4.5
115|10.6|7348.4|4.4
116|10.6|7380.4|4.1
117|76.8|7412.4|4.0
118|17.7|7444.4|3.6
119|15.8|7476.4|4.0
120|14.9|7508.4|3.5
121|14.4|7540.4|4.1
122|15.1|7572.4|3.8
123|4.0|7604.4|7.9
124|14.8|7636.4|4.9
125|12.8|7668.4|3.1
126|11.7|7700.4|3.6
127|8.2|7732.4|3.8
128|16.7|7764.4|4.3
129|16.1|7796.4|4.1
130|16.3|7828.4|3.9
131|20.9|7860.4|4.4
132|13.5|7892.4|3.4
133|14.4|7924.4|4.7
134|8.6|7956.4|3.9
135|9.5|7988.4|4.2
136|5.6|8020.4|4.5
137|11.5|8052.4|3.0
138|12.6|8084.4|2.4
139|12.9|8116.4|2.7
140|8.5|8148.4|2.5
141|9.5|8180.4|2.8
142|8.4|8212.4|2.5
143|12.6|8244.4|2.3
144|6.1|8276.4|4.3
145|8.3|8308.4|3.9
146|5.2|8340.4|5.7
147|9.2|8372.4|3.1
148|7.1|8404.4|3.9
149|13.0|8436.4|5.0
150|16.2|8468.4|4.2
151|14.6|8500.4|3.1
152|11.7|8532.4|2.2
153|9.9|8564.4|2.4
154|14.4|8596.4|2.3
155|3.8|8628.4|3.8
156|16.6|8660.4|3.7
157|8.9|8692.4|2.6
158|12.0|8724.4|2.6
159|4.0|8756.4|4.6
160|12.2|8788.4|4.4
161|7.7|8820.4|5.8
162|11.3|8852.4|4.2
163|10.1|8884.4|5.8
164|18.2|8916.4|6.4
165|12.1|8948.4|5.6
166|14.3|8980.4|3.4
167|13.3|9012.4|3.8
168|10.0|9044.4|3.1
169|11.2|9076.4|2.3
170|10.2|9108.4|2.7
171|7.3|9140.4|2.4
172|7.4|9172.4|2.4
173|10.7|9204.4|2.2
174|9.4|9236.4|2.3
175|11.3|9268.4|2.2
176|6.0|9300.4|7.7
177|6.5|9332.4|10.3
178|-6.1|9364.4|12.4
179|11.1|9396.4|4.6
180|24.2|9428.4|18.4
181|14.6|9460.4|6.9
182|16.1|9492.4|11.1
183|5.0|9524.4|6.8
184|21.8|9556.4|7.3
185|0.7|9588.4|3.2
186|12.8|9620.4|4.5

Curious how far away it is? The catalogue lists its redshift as 0.13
